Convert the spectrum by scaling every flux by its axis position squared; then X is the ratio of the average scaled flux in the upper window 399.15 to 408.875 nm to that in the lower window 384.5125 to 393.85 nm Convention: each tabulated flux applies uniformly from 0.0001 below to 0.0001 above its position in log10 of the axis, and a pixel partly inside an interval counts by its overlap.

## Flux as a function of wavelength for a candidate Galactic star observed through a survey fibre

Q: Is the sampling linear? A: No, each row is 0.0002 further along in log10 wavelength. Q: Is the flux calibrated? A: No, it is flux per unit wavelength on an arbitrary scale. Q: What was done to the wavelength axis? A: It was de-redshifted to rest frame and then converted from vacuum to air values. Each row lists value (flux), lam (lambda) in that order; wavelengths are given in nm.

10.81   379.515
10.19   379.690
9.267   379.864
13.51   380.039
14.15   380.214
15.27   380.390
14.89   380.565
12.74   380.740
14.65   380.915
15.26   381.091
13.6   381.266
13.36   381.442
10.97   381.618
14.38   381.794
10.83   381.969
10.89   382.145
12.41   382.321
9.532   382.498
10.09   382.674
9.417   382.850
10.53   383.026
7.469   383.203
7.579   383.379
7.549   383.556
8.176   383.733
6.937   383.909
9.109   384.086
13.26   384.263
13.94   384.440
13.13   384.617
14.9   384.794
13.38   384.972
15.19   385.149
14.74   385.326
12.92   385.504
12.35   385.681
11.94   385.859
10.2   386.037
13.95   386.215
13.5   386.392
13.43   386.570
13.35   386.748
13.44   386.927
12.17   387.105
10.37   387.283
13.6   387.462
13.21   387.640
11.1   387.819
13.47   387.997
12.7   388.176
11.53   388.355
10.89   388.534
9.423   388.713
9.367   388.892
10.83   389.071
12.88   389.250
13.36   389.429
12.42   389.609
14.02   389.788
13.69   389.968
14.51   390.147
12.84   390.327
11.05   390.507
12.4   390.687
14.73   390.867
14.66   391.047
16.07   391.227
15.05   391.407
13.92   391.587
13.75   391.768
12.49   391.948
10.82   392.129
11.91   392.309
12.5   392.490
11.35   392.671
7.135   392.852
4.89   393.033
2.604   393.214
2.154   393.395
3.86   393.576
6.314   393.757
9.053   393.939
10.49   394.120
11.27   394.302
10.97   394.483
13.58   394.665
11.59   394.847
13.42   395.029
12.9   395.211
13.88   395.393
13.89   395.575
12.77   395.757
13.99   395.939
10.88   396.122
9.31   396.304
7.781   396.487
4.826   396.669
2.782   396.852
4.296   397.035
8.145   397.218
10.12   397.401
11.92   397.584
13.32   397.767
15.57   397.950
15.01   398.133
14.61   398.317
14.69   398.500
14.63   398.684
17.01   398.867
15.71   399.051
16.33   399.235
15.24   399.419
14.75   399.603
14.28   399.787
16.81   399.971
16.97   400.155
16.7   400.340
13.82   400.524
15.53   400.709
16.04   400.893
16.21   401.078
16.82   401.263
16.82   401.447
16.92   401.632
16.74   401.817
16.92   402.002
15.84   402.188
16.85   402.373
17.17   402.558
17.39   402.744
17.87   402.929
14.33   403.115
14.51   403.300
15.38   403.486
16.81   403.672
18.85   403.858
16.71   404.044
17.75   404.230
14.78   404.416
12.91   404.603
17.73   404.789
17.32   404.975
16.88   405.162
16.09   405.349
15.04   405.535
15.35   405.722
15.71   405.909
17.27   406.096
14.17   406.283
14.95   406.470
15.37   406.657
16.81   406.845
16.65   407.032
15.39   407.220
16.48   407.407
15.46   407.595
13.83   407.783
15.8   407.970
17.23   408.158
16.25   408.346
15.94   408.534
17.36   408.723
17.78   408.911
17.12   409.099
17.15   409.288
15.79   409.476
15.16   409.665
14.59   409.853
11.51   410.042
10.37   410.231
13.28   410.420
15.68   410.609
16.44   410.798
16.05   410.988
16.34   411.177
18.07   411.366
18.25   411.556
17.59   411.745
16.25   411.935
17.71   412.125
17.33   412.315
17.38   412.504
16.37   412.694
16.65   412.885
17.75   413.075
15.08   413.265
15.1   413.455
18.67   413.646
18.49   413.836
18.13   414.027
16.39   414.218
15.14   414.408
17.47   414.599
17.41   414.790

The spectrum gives 1.47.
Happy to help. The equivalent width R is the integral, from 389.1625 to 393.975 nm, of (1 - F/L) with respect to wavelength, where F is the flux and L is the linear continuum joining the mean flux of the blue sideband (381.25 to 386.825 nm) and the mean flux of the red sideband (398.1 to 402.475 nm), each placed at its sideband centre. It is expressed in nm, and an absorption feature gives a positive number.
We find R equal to 0.84 nm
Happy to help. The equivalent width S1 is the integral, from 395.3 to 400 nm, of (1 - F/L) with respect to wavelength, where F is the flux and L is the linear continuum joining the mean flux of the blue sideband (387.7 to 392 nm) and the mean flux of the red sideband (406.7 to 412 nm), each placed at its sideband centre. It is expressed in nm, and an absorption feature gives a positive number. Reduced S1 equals 0.571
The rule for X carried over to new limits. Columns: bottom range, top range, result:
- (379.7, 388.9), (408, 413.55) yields 1.53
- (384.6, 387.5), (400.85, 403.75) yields 1.36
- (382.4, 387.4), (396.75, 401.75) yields 1.32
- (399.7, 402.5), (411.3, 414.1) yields 1.12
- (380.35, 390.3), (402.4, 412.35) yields 1.48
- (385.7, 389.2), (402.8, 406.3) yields 1.46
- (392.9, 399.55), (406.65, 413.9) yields 1.60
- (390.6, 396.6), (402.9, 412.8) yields 1.57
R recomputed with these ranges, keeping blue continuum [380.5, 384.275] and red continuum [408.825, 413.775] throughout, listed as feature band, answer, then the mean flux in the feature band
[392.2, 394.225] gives 0.84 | 7.53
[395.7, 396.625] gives 0.20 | 10.6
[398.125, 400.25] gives -0.23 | 15.5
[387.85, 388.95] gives 0.07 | 11.3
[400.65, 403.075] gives -0.37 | 16.7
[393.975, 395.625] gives 0.12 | 12.3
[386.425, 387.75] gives -0.11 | 12.8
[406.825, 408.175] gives -0.03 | 15.8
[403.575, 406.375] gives -0.22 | 16.2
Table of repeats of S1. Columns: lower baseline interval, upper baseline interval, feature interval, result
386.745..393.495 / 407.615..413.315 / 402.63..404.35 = -0.24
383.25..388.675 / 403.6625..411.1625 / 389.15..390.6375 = -0.04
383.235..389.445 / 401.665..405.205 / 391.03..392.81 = 0.04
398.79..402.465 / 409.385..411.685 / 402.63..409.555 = -0.26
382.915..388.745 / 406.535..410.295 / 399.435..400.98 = -0.15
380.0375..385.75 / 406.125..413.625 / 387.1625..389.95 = 0.19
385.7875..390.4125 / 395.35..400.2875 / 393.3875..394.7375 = 0.40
